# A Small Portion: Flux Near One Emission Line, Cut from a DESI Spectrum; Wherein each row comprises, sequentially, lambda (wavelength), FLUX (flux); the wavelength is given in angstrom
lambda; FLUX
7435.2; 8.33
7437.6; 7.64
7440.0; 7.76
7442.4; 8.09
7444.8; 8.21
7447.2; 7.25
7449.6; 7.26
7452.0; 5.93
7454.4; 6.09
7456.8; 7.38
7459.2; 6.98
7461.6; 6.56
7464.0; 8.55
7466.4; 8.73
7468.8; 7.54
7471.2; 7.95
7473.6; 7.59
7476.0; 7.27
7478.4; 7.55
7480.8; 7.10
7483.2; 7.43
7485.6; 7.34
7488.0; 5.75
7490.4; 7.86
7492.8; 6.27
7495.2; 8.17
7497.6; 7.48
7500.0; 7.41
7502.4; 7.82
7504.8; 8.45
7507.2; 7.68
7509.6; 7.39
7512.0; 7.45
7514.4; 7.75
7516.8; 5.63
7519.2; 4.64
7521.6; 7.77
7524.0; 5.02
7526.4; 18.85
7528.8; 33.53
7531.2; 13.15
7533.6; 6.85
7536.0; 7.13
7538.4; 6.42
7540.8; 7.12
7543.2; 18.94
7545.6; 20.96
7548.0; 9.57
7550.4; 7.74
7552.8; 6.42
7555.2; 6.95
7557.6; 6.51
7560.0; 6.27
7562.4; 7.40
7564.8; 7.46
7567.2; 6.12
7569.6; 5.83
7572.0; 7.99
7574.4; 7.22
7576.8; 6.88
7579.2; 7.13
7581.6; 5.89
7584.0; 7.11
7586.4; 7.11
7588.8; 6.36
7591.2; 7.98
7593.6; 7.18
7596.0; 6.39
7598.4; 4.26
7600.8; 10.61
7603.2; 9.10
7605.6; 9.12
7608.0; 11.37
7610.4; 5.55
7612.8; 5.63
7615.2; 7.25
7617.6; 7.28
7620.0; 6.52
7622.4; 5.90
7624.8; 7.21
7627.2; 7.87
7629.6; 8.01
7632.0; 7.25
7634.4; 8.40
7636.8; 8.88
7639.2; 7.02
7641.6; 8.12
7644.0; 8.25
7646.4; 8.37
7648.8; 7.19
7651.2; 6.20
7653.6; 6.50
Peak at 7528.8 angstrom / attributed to [S II]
